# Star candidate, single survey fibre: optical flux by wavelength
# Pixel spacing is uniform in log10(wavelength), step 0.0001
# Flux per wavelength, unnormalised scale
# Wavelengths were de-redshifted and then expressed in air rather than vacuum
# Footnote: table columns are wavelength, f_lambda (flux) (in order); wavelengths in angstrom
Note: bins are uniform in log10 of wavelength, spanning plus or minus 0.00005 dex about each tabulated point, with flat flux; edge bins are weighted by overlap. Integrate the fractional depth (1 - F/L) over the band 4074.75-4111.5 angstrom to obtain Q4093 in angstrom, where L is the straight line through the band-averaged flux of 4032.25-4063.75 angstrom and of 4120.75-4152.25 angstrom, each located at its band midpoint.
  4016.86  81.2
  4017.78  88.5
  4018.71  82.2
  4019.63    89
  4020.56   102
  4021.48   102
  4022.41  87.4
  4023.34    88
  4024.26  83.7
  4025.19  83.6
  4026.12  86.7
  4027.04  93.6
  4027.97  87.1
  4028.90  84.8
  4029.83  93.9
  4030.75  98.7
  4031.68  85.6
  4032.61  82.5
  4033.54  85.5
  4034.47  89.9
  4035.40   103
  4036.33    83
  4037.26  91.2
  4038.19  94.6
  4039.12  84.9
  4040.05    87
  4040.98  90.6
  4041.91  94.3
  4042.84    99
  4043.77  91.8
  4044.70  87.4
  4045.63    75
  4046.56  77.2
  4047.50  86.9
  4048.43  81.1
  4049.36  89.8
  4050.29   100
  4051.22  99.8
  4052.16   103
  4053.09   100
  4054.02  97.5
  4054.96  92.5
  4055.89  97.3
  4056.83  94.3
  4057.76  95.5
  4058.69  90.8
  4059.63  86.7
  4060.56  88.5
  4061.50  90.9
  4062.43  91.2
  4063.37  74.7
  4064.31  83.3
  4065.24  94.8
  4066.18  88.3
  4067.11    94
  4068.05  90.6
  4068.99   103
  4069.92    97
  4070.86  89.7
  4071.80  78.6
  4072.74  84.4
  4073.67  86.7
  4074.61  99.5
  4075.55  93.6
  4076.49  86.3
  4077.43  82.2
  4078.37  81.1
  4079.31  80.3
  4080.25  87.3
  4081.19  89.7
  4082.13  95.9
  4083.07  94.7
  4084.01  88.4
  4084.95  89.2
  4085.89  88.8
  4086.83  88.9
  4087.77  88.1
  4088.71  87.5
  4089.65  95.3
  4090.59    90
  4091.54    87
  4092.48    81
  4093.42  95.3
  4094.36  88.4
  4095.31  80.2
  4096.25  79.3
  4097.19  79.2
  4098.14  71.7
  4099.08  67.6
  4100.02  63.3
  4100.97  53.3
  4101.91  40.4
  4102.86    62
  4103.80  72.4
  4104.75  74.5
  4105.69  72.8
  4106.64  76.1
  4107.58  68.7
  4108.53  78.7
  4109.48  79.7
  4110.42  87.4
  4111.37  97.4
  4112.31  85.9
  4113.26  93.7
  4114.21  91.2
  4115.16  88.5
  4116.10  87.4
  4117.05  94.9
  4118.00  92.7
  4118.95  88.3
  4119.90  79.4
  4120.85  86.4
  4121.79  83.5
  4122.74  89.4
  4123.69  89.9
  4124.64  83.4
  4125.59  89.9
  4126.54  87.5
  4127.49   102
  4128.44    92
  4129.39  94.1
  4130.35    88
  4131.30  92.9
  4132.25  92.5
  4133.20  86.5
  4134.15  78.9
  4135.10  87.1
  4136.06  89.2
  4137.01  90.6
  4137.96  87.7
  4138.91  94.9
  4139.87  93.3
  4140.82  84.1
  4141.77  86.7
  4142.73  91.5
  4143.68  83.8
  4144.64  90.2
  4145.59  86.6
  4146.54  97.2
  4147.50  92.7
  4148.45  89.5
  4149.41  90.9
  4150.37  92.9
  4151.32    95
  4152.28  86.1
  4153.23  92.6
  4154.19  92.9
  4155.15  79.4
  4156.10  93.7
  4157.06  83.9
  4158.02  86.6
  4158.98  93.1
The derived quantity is 3.7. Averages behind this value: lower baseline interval 90.6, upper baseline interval 89.7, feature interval 81.1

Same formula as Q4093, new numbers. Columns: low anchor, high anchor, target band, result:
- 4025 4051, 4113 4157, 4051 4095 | -0.6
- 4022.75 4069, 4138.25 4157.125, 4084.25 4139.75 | 3.7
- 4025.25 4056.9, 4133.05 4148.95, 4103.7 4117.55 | 0.9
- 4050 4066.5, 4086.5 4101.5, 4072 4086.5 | -0.5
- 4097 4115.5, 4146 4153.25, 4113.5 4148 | -2.0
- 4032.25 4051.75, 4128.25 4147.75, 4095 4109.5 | 3.2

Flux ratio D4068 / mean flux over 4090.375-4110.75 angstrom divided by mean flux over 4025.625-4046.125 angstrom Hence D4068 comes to 0.8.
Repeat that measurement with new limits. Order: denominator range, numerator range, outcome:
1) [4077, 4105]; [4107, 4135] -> 1.09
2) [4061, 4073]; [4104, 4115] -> 0.92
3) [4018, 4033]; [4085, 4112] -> 0.88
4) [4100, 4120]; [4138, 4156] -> 1.14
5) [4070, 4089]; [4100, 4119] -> 0.89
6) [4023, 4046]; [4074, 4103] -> 0.93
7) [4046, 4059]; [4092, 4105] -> 0.77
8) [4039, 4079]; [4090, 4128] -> 0.90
